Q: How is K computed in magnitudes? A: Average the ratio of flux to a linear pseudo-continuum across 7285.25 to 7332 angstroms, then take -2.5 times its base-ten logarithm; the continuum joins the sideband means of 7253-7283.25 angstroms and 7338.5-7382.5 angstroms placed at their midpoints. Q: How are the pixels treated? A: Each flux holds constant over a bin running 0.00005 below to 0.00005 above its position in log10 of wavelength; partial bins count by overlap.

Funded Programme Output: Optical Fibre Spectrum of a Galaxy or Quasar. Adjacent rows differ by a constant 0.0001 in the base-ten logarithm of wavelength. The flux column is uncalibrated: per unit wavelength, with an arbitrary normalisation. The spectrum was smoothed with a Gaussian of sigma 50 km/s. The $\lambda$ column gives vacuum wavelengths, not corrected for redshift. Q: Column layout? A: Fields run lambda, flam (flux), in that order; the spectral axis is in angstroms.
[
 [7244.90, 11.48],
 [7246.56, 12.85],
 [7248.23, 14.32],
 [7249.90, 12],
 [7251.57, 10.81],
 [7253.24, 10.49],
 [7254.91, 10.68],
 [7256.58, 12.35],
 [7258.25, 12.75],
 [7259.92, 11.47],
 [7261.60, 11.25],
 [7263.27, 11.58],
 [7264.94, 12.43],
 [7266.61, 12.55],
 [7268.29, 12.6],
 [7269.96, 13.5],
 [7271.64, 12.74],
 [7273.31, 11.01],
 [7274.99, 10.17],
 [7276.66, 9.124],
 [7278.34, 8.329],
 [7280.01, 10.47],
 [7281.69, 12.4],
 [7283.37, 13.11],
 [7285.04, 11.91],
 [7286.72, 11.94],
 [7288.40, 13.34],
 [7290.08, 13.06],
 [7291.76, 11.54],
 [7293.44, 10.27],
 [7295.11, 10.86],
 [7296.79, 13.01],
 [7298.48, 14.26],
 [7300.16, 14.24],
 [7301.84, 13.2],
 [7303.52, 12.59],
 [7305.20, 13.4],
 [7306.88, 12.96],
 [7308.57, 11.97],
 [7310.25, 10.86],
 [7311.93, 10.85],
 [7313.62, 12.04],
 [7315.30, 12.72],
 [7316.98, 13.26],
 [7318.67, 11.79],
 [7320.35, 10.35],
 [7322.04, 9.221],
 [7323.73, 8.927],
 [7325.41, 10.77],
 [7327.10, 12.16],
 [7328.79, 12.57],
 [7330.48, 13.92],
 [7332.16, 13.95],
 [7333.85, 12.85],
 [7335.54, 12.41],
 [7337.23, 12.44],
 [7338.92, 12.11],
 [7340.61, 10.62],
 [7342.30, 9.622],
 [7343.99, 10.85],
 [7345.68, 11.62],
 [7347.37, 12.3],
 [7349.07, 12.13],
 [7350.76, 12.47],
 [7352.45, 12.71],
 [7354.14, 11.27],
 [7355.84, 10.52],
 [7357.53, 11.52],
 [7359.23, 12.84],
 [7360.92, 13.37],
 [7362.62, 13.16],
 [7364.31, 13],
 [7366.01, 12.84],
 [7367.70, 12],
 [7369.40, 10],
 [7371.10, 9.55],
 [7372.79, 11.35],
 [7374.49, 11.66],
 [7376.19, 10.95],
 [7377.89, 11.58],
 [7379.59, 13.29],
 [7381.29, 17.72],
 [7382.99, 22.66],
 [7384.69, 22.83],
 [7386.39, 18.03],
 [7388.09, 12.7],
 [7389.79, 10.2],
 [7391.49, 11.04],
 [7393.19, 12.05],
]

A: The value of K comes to -0.03 mag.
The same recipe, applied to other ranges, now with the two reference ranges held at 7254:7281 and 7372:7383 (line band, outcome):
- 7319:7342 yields 0.09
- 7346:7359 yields 0.10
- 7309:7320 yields 0.04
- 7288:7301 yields -0.05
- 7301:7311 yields -0.03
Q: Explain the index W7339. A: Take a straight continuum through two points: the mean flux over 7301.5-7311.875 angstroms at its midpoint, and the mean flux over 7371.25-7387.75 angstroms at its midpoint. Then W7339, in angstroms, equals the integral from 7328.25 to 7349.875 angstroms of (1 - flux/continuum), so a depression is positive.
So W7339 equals 2.4 angstroms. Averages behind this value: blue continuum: 12.3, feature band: 12.1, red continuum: 15.2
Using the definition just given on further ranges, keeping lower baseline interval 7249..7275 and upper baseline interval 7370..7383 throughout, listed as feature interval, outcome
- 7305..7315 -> 0.3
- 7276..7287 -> 0.9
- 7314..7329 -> 1.4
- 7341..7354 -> 1.1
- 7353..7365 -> 0.5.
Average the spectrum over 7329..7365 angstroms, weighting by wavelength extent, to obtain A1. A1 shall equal 12.2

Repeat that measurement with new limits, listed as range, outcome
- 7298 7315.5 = 12.6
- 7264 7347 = 11.9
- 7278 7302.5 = 12.2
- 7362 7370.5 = 12.1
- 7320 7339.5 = 11.8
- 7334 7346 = 11.5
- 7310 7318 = 12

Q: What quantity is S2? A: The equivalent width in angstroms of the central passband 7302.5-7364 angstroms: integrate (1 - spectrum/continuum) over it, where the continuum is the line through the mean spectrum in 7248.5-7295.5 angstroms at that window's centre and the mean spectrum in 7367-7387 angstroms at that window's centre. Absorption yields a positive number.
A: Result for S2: 5.7 angstroms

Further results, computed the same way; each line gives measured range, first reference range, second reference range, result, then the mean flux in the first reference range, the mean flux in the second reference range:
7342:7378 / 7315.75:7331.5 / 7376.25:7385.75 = 7.8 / 11.5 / 17.1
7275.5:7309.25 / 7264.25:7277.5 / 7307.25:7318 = -0.6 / 11.8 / 12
